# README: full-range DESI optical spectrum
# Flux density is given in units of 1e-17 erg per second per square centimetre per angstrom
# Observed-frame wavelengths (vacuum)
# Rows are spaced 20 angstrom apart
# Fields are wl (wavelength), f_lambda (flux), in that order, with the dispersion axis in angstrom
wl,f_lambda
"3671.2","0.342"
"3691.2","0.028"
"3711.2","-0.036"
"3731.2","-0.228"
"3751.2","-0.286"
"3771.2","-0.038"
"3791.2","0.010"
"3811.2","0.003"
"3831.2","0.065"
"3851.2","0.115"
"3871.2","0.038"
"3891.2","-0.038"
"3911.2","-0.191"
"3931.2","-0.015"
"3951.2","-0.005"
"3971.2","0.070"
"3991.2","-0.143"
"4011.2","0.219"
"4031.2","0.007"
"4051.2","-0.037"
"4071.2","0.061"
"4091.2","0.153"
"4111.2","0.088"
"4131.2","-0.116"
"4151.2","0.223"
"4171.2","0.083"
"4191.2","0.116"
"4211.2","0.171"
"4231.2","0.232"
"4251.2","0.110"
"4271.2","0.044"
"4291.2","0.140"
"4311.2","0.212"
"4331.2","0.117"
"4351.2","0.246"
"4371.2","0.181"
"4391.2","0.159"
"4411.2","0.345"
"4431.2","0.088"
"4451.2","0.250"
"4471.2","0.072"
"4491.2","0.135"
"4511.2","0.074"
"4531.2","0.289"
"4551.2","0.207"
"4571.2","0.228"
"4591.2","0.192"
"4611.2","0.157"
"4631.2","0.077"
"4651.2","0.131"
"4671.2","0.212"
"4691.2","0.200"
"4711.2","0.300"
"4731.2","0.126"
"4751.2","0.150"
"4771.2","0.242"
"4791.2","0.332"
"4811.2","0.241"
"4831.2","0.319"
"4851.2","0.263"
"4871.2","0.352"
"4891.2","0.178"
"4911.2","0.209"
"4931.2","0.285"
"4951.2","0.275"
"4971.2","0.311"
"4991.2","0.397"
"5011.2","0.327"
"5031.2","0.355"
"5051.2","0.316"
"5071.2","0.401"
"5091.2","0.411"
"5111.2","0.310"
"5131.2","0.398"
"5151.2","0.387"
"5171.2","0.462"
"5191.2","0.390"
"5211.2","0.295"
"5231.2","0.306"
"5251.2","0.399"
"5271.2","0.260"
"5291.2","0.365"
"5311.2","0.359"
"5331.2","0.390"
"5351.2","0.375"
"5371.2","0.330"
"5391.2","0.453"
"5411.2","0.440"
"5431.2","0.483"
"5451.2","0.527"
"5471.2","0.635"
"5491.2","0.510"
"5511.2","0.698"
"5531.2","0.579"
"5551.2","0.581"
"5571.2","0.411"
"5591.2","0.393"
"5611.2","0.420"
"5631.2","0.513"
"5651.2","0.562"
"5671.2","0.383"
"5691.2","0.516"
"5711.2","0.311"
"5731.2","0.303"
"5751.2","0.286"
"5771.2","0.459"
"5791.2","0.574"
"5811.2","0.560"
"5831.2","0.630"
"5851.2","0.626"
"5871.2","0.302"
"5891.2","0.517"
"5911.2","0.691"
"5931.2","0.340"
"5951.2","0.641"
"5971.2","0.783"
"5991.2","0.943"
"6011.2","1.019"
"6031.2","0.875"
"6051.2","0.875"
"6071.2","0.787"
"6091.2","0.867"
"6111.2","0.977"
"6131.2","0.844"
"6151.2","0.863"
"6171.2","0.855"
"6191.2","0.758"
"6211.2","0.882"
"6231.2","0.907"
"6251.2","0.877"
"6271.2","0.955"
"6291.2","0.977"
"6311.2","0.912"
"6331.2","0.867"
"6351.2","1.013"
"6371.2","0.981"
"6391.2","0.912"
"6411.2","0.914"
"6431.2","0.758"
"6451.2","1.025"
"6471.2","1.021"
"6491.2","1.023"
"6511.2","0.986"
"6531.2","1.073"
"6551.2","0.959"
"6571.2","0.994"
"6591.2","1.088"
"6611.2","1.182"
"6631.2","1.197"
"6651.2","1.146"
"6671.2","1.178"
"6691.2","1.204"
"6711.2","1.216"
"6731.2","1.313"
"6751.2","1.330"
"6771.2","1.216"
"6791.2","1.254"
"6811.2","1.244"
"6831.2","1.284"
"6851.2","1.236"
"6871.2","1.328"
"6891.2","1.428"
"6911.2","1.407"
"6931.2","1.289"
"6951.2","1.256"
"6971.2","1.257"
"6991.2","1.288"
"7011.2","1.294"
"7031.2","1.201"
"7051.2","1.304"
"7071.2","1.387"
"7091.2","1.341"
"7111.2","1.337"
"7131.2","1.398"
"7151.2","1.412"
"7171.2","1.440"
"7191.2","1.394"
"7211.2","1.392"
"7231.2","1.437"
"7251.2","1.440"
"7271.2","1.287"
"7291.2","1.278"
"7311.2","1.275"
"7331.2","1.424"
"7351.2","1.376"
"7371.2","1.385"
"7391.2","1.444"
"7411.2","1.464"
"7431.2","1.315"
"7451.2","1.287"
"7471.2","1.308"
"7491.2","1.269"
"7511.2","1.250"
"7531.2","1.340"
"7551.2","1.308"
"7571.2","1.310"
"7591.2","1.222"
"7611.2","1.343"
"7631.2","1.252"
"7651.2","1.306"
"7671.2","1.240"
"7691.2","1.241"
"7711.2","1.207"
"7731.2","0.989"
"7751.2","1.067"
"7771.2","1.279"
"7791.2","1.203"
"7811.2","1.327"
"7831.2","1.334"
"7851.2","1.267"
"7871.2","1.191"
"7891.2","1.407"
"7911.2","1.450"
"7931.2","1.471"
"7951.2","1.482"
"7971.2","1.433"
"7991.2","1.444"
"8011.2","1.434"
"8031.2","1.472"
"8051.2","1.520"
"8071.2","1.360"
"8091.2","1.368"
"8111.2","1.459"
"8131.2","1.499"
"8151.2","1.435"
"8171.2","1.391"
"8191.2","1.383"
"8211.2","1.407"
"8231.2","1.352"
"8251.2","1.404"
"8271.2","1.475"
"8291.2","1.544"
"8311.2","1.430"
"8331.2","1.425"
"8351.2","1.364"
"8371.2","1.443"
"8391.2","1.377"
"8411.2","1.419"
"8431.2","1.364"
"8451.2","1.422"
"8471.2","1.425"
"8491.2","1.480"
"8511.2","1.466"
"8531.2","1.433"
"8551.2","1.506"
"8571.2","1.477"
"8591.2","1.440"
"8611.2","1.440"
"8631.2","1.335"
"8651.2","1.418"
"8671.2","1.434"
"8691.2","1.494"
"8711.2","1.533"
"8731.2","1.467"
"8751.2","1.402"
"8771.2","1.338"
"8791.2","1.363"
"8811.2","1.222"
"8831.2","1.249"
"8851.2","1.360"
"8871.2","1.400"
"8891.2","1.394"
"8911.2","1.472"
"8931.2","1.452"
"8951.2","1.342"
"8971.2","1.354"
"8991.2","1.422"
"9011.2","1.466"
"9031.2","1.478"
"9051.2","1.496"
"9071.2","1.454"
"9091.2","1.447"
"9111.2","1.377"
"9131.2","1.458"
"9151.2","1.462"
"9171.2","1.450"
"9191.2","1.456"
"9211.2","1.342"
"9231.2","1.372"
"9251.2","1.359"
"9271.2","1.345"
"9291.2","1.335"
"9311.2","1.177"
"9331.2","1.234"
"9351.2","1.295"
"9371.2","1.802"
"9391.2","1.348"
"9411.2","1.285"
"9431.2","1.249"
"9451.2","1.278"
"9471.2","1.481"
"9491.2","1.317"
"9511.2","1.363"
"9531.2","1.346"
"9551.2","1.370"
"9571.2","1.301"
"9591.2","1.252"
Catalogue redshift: 0.49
